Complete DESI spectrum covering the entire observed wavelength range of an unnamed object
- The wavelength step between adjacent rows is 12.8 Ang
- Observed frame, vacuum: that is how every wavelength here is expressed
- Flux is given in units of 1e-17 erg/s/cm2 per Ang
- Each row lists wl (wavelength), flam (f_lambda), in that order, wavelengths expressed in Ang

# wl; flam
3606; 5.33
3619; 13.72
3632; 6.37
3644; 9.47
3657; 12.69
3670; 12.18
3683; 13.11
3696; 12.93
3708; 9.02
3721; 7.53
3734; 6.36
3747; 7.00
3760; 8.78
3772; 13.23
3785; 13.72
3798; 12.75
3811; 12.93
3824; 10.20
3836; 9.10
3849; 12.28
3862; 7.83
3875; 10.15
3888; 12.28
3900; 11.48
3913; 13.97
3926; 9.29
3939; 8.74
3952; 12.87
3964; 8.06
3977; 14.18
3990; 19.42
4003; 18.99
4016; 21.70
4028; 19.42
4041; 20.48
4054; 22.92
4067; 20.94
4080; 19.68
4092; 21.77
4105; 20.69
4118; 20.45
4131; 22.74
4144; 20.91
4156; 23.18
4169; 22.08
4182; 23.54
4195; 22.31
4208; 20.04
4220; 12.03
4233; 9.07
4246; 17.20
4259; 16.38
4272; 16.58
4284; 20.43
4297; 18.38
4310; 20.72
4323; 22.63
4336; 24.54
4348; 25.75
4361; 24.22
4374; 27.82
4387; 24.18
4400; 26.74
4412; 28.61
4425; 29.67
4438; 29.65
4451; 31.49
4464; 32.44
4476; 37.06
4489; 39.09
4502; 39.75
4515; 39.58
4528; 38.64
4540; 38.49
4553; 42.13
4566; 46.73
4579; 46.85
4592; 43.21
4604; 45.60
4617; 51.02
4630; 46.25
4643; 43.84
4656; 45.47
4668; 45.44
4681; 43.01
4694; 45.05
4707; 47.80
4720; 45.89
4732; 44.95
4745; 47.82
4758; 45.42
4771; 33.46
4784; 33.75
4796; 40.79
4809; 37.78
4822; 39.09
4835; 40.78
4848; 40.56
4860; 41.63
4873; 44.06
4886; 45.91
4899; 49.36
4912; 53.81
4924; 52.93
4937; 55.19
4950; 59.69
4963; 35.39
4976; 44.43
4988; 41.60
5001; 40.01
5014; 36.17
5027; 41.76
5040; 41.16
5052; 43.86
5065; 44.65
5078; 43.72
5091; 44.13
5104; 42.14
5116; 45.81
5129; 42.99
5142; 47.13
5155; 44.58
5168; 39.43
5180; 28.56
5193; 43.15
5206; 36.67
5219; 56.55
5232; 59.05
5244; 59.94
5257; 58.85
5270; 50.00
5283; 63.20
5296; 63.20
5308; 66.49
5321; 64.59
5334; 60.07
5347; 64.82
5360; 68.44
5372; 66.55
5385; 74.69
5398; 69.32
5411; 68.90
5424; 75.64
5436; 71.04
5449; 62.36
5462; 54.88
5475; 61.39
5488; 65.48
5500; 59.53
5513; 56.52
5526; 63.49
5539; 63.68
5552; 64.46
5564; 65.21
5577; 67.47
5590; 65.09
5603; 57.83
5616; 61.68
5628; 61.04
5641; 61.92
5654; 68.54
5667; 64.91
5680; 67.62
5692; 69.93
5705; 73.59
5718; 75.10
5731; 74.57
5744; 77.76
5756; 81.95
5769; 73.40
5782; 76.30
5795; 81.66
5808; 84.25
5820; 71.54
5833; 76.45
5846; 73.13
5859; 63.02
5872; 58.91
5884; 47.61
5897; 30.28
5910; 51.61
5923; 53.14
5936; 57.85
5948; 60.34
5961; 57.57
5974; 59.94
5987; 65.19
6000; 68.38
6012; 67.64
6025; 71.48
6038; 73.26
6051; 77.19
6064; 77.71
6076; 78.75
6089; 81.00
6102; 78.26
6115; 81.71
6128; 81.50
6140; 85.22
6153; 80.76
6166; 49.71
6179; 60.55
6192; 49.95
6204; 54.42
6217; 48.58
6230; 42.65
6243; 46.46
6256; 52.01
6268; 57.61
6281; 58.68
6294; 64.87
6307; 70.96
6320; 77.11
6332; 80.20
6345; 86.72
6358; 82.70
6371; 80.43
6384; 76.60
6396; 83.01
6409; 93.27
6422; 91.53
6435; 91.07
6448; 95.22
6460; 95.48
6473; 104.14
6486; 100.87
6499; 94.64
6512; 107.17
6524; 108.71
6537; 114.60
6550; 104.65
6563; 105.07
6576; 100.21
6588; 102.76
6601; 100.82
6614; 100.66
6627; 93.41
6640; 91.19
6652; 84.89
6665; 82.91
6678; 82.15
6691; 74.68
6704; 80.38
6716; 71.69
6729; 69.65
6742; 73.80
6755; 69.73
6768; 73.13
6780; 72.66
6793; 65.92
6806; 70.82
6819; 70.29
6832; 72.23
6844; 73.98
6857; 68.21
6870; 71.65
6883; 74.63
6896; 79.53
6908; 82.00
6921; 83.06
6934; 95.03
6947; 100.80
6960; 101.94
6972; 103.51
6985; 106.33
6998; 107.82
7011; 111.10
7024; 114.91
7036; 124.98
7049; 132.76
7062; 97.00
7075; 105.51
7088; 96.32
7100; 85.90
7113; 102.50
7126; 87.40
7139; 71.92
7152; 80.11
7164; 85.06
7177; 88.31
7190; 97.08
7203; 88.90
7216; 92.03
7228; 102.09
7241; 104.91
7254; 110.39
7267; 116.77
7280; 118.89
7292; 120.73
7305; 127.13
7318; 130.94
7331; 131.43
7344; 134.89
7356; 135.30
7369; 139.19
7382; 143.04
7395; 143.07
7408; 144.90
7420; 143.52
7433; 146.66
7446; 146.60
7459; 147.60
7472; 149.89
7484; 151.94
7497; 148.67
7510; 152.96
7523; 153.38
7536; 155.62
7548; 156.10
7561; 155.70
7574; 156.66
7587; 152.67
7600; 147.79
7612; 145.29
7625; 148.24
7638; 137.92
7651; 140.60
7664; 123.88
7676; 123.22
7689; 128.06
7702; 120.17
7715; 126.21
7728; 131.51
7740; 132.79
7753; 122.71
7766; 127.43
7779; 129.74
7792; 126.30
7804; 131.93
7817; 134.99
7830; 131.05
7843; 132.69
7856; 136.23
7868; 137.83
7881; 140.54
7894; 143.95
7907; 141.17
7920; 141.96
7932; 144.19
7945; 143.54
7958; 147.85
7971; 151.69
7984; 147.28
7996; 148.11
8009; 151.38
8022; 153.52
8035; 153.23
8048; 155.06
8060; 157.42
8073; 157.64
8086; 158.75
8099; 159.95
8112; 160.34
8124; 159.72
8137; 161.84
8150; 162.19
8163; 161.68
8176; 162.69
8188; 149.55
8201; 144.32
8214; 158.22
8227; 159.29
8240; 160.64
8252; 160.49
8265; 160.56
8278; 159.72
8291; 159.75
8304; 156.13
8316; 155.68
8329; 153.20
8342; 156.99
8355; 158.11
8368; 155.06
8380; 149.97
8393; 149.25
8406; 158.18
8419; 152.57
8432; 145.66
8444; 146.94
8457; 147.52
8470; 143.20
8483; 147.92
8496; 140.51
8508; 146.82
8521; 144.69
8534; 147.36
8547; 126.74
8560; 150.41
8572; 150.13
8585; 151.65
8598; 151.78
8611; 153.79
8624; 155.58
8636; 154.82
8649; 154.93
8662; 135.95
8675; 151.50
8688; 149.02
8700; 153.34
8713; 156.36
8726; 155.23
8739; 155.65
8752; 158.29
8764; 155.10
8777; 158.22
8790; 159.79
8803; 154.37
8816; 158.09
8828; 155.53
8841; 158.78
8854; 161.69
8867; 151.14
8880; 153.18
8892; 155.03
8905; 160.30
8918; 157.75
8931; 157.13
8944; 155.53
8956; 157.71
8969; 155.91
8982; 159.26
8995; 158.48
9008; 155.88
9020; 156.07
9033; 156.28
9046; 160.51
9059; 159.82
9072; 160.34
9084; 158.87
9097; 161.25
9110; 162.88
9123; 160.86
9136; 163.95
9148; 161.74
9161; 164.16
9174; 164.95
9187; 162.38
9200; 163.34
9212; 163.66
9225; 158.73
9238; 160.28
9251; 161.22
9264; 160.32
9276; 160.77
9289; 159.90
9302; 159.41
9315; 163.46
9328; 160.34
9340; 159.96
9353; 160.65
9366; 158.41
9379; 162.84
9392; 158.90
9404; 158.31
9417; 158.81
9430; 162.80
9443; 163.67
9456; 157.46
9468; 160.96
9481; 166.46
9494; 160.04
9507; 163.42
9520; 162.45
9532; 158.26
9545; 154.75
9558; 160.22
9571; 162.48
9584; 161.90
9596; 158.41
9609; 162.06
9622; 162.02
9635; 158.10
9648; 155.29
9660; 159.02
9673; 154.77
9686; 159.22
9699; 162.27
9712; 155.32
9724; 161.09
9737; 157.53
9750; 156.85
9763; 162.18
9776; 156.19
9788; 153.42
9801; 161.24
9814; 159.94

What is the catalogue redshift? 0.00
